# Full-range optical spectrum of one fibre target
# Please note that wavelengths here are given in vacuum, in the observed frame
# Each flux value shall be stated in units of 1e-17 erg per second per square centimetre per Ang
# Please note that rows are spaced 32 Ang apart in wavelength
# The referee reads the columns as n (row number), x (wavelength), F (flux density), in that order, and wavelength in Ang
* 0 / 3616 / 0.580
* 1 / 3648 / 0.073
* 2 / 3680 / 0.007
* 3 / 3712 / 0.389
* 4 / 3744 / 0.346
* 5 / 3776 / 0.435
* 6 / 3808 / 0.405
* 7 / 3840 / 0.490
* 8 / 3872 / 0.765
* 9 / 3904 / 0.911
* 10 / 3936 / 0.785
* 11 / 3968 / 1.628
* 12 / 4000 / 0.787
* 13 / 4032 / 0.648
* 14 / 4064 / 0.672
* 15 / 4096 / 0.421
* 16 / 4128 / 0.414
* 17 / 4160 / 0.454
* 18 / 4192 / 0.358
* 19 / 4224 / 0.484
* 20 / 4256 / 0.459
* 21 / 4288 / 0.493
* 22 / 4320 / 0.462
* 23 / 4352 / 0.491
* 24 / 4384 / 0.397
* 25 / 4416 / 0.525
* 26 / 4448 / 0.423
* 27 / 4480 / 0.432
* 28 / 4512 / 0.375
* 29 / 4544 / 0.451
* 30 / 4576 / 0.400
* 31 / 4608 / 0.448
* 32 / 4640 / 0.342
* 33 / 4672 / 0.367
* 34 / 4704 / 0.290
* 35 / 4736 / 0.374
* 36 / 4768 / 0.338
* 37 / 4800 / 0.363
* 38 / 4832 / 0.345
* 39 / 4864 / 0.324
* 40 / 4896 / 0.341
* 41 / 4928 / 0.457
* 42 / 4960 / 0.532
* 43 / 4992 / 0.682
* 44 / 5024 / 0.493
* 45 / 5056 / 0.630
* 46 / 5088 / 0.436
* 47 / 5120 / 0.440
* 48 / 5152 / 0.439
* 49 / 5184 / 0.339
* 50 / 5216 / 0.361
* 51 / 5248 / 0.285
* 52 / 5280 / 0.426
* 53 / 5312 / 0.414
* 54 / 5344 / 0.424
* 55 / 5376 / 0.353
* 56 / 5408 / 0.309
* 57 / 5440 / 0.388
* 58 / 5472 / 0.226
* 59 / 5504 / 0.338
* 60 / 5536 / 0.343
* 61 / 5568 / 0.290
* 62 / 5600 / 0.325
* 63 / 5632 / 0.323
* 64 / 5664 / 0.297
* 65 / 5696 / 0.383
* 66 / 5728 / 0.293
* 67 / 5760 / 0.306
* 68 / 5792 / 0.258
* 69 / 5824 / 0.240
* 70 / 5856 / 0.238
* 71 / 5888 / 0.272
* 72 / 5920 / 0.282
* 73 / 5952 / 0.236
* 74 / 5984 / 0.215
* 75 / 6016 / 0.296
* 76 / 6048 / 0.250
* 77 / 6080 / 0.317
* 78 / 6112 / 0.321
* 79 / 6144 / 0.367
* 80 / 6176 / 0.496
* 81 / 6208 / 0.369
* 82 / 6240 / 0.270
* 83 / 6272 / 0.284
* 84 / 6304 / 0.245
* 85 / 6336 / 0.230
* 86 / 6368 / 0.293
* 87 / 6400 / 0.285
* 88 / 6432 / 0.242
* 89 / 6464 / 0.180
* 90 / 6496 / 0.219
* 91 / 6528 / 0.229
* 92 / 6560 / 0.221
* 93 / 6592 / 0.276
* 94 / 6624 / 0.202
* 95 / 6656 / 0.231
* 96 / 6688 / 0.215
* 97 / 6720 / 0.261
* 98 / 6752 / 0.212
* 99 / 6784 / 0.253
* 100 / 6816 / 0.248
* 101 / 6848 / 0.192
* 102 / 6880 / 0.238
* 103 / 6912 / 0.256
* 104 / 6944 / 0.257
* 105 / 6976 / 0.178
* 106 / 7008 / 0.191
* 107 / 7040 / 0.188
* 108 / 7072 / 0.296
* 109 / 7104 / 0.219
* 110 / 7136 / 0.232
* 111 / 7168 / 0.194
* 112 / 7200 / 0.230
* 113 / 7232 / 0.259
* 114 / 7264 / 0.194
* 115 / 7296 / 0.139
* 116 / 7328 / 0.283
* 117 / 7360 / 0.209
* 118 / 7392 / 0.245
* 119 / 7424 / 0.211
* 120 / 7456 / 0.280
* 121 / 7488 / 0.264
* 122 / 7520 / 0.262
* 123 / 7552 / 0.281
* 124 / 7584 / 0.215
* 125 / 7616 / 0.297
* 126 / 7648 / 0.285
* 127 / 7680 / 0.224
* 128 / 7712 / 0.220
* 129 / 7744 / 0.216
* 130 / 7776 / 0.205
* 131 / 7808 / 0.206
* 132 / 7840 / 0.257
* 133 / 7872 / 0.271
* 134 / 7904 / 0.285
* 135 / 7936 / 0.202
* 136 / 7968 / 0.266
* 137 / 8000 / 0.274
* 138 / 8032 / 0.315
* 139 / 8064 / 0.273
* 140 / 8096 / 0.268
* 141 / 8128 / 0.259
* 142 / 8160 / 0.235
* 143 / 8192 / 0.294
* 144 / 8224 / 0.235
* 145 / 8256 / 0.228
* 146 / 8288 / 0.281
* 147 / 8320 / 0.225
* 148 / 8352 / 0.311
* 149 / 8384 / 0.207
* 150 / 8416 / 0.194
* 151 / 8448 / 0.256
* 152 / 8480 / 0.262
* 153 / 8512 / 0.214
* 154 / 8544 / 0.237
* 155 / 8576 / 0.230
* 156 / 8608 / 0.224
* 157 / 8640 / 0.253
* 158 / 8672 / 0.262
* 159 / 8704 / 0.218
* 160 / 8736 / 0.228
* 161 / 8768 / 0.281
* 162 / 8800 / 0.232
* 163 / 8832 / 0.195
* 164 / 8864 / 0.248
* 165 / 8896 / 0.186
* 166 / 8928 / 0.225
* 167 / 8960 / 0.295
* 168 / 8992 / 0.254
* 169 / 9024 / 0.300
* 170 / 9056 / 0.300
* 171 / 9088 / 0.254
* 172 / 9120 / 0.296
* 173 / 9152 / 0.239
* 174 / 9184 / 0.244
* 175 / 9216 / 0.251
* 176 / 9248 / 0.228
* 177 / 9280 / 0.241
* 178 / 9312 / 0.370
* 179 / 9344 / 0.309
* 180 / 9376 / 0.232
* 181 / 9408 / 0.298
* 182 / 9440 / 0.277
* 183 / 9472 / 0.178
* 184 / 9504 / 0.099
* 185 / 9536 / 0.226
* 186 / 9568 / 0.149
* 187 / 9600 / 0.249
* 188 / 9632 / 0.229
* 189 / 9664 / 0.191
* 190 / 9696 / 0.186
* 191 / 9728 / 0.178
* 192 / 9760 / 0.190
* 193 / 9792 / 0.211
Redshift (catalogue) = 2.25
